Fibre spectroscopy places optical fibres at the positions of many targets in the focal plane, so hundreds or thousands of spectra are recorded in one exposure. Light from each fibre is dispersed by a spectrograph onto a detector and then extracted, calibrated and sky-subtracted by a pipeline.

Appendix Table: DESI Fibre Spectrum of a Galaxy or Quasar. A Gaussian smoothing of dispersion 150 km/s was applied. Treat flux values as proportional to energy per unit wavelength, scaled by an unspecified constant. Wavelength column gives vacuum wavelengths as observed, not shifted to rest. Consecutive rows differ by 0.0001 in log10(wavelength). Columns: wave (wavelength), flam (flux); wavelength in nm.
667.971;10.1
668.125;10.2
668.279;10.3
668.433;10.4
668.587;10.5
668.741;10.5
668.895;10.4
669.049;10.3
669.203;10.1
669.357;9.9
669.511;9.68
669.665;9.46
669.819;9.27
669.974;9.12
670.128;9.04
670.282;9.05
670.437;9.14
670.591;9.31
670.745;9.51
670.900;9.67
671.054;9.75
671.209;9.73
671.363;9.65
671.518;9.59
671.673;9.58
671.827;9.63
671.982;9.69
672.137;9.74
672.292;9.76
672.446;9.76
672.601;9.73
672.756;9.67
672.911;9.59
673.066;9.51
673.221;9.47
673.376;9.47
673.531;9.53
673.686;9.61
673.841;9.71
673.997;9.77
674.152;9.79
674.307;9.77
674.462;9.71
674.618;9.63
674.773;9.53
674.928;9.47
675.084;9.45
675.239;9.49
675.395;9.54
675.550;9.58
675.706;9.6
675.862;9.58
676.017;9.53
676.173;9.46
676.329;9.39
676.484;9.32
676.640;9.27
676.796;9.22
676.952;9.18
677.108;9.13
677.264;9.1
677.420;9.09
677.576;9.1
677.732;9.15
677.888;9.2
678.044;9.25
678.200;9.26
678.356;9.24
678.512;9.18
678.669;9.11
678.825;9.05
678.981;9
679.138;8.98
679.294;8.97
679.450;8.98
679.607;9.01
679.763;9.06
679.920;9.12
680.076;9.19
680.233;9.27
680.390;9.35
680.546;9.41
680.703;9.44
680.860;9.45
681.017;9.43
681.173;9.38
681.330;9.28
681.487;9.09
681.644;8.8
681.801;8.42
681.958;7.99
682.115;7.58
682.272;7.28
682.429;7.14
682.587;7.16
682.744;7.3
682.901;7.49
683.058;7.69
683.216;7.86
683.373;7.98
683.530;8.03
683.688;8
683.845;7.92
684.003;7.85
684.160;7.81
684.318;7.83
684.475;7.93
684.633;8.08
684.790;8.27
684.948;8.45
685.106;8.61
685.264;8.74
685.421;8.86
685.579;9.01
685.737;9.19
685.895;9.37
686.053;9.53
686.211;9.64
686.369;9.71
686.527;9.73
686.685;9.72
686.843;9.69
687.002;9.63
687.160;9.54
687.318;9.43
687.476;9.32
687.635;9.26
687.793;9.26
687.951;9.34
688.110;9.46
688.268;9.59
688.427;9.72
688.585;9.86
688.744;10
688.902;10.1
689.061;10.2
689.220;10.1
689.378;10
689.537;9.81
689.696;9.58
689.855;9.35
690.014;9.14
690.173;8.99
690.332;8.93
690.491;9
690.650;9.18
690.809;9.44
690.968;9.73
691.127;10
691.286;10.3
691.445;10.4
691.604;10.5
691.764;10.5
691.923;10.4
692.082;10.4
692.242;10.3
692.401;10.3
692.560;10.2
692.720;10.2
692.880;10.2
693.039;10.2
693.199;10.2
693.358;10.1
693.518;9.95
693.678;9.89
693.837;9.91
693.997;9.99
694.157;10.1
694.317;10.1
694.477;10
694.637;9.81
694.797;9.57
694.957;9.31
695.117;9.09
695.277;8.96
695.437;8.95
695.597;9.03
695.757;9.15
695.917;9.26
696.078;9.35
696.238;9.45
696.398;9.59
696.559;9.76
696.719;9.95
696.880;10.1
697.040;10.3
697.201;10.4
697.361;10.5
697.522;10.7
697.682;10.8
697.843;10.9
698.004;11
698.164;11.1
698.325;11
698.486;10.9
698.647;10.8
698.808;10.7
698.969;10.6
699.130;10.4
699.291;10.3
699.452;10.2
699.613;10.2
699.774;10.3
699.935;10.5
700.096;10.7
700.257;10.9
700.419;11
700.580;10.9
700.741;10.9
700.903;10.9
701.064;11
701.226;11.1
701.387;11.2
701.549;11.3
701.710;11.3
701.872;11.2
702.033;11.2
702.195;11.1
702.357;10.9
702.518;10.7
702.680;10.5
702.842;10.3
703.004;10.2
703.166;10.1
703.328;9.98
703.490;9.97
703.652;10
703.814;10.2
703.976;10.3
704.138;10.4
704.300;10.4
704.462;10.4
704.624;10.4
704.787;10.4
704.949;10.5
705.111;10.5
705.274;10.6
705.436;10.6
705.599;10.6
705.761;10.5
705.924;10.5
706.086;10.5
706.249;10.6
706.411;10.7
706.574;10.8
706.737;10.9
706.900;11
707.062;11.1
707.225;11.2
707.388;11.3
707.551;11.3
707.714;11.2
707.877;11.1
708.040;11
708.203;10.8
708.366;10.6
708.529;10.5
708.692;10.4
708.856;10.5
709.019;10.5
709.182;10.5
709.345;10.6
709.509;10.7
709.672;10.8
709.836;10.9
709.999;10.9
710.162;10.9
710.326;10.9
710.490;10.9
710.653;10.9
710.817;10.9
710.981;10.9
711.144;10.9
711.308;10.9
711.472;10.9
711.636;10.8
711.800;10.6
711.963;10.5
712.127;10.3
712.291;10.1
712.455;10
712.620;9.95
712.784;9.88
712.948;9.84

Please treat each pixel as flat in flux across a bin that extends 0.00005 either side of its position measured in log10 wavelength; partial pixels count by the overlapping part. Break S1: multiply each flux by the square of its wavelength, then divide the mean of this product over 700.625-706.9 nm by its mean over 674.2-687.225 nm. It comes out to 1.27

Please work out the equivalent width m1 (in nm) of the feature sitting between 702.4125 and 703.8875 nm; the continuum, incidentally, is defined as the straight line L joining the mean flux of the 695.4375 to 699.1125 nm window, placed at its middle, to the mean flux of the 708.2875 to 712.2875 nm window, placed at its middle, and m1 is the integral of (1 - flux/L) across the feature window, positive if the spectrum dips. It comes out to 0.03 nm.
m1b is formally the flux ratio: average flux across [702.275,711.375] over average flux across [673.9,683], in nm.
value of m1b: 1.2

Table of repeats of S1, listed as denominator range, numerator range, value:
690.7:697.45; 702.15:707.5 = 1.10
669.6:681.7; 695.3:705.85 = 1.20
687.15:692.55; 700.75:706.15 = 1.13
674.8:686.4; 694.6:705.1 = 1.24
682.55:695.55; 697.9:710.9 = 1.20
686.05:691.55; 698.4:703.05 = 1.16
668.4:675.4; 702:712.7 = 1.22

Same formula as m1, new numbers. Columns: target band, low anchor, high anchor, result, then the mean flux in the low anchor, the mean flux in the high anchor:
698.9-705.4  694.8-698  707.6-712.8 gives -0.282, 9.79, 10.7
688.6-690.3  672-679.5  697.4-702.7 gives 0.083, 9.41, 10.8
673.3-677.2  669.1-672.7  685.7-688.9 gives 0.024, 9.57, 9.57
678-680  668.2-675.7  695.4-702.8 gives 0.162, 9.68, 10.5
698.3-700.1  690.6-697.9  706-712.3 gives -0.053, 9.94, 10.8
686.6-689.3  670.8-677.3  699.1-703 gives 0.140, 9.56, 10.8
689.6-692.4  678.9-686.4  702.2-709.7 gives -0.146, 8.57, 10.6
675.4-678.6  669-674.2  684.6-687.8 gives 0.052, 9.59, 9.21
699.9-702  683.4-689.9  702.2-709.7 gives -0.160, 9.15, 10.6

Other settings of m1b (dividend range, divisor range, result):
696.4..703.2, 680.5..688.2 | 1.23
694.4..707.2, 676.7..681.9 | 1.14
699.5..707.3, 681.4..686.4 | 1.29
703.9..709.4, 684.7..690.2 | 1.13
